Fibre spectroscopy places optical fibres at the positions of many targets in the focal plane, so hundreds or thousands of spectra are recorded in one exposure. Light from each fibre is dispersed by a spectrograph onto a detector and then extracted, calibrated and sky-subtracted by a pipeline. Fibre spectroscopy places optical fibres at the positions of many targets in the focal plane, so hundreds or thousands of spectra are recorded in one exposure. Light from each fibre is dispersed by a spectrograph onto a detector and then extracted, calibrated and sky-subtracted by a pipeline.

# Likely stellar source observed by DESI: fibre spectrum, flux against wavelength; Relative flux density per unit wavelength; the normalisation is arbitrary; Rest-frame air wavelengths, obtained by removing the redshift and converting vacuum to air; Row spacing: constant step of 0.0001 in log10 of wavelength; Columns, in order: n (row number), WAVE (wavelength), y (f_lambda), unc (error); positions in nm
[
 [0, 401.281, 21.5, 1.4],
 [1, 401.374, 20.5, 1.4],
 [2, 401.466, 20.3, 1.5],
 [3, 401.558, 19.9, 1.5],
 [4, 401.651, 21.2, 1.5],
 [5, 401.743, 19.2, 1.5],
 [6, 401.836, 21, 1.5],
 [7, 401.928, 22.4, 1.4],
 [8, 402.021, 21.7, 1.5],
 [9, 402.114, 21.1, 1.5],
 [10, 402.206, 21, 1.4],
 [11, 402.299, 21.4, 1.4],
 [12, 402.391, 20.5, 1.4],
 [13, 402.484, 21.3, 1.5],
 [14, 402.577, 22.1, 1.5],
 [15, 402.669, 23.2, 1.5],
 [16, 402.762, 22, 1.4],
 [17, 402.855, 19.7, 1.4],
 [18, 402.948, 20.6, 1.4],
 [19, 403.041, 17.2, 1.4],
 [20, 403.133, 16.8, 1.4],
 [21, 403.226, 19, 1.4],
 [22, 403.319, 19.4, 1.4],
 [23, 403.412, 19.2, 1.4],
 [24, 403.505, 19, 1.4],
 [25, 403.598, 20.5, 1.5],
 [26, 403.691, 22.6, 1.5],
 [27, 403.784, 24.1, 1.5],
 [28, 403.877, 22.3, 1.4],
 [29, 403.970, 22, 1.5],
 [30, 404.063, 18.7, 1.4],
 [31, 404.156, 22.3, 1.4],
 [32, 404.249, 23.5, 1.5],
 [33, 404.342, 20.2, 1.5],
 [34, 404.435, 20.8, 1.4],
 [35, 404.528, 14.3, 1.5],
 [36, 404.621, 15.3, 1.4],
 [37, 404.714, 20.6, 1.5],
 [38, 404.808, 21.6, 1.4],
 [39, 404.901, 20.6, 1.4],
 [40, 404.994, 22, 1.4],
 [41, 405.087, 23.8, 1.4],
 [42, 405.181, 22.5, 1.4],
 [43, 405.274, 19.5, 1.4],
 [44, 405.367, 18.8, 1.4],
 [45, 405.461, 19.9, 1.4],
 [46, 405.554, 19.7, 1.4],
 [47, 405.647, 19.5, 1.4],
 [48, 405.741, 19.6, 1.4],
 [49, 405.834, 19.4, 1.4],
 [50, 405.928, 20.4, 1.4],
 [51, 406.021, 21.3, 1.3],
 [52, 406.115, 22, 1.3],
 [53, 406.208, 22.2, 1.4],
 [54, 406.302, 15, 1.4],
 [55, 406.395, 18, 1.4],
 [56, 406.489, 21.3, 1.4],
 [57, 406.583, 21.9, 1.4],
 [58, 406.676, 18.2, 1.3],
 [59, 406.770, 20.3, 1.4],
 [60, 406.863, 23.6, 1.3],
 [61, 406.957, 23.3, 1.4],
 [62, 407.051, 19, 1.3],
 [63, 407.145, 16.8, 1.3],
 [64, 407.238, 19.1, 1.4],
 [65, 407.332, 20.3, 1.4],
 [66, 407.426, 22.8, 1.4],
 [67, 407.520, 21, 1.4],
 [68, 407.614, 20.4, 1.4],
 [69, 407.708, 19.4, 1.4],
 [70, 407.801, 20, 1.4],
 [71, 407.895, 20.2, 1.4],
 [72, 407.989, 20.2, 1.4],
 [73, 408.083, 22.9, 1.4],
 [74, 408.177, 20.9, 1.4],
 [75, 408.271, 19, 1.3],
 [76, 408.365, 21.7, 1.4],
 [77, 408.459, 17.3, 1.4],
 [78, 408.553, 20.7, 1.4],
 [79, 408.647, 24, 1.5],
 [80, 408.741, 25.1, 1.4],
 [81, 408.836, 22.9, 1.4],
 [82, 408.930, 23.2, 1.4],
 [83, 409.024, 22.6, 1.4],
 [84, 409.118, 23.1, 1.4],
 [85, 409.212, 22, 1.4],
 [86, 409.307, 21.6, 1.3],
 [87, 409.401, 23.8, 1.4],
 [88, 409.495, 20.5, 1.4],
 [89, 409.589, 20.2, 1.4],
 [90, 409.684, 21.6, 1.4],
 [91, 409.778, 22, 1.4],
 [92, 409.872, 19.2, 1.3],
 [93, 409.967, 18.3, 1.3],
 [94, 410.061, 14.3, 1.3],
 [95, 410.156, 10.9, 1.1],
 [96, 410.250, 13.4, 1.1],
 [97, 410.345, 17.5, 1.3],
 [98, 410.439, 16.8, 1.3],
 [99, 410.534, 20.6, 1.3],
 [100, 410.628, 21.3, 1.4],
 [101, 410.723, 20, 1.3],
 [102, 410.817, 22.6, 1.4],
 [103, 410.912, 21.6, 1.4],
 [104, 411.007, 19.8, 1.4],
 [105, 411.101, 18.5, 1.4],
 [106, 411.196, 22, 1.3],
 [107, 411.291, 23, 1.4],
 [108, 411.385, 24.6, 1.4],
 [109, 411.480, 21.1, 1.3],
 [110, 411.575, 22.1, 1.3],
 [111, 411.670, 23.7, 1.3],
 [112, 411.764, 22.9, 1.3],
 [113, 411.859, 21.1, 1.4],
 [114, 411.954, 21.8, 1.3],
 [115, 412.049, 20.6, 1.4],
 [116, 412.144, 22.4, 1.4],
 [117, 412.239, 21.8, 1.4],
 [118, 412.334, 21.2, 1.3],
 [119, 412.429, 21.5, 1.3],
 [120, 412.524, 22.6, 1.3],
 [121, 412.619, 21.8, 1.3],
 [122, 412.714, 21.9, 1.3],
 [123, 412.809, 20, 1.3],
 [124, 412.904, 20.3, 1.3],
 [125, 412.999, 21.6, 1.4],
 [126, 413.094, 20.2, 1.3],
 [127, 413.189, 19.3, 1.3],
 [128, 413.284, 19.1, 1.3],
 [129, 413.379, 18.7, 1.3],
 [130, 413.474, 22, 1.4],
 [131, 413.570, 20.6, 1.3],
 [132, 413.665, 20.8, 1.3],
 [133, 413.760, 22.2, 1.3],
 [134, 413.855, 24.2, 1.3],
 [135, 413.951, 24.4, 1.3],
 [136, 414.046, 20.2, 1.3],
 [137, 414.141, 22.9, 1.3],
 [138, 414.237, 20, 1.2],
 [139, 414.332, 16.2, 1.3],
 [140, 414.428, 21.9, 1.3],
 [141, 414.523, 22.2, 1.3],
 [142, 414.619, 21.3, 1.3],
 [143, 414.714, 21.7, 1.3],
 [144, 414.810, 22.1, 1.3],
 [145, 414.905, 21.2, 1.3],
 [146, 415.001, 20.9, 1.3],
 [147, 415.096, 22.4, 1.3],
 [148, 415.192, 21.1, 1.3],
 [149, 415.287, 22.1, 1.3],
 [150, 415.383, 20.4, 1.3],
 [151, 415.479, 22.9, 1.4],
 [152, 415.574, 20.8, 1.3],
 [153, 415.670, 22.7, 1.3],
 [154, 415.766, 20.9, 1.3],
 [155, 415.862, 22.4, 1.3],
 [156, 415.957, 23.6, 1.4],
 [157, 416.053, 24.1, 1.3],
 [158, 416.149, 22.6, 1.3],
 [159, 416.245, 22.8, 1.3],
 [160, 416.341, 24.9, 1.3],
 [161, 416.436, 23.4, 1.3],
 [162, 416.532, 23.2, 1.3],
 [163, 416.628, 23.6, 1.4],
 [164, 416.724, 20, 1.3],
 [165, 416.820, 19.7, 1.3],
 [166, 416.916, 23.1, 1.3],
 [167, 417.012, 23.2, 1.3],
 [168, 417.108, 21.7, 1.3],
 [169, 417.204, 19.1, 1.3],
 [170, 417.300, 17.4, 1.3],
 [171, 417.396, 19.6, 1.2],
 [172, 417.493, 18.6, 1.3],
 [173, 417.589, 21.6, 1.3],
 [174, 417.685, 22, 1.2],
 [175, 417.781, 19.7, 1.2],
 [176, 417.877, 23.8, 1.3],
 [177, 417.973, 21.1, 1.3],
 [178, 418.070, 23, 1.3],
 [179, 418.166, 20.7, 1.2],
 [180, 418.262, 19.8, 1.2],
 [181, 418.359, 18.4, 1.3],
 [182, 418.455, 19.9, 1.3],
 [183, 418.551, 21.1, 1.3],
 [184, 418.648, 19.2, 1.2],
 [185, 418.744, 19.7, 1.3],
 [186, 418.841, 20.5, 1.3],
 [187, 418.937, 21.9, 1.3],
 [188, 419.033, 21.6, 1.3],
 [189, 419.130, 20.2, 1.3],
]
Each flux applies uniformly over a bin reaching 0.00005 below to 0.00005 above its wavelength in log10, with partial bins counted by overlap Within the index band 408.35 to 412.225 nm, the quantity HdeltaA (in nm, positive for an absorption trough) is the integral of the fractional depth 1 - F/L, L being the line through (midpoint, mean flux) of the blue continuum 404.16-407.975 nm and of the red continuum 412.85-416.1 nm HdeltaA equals 0.00 nm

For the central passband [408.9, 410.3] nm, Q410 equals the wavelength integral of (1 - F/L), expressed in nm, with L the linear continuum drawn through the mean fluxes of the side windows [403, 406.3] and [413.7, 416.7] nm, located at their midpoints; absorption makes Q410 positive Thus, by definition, 0.09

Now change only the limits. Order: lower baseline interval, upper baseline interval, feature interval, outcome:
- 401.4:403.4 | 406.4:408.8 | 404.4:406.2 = 0.04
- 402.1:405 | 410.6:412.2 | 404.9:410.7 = 0.22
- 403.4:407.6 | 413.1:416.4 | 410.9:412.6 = -0.04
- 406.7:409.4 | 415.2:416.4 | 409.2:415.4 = 0.32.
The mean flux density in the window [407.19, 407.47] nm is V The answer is 20.7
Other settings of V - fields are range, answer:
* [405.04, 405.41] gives 21.2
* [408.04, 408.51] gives 20.3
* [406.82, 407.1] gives 21.8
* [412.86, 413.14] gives 20.7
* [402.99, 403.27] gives 17.7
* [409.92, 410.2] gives 14.5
